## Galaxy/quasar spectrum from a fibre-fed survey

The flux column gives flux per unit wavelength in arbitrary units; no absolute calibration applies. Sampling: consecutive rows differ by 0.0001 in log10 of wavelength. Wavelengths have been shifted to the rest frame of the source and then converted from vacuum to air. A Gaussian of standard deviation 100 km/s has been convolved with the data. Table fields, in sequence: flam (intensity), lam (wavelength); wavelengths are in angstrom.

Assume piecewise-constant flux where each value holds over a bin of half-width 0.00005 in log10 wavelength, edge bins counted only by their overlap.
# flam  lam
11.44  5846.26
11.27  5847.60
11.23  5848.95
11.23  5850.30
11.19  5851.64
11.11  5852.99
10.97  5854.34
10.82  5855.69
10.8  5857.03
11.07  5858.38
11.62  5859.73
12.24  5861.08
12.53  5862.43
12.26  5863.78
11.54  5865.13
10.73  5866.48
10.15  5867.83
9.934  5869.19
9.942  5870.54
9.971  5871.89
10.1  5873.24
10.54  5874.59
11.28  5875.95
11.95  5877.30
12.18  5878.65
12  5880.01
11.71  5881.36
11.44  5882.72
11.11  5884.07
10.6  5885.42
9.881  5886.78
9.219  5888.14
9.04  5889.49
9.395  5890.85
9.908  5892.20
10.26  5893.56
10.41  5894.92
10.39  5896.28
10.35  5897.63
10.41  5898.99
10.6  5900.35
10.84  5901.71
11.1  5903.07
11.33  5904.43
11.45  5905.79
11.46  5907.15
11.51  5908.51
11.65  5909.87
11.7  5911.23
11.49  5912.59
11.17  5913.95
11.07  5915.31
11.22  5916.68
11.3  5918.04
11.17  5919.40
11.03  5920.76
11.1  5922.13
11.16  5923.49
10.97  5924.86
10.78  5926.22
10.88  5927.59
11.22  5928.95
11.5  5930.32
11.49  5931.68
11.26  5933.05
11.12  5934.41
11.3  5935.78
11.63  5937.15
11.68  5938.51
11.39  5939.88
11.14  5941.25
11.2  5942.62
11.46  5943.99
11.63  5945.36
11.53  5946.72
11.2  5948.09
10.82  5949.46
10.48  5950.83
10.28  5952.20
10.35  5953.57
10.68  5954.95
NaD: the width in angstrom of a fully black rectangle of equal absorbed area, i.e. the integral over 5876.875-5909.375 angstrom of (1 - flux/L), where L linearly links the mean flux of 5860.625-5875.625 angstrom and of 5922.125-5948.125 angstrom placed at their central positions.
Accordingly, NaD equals 0.8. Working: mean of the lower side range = 10.9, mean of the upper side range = 11.3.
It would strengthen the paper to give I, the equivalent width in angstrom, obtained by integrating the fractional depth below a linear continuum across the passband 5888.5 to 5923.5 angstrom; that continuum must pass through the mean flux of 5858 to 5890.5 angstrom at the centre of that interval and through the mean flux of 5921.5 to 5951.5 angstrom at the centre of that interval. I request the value 0.8 angstrom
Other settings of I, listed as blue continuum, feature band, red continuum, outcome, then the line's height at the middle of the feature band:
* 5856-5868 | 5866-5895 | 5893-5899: 0.9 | 10.9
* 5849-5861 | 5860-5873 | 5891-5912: 0.1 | 11.1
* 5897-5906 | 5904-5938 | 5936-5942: -0.4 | 11.1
